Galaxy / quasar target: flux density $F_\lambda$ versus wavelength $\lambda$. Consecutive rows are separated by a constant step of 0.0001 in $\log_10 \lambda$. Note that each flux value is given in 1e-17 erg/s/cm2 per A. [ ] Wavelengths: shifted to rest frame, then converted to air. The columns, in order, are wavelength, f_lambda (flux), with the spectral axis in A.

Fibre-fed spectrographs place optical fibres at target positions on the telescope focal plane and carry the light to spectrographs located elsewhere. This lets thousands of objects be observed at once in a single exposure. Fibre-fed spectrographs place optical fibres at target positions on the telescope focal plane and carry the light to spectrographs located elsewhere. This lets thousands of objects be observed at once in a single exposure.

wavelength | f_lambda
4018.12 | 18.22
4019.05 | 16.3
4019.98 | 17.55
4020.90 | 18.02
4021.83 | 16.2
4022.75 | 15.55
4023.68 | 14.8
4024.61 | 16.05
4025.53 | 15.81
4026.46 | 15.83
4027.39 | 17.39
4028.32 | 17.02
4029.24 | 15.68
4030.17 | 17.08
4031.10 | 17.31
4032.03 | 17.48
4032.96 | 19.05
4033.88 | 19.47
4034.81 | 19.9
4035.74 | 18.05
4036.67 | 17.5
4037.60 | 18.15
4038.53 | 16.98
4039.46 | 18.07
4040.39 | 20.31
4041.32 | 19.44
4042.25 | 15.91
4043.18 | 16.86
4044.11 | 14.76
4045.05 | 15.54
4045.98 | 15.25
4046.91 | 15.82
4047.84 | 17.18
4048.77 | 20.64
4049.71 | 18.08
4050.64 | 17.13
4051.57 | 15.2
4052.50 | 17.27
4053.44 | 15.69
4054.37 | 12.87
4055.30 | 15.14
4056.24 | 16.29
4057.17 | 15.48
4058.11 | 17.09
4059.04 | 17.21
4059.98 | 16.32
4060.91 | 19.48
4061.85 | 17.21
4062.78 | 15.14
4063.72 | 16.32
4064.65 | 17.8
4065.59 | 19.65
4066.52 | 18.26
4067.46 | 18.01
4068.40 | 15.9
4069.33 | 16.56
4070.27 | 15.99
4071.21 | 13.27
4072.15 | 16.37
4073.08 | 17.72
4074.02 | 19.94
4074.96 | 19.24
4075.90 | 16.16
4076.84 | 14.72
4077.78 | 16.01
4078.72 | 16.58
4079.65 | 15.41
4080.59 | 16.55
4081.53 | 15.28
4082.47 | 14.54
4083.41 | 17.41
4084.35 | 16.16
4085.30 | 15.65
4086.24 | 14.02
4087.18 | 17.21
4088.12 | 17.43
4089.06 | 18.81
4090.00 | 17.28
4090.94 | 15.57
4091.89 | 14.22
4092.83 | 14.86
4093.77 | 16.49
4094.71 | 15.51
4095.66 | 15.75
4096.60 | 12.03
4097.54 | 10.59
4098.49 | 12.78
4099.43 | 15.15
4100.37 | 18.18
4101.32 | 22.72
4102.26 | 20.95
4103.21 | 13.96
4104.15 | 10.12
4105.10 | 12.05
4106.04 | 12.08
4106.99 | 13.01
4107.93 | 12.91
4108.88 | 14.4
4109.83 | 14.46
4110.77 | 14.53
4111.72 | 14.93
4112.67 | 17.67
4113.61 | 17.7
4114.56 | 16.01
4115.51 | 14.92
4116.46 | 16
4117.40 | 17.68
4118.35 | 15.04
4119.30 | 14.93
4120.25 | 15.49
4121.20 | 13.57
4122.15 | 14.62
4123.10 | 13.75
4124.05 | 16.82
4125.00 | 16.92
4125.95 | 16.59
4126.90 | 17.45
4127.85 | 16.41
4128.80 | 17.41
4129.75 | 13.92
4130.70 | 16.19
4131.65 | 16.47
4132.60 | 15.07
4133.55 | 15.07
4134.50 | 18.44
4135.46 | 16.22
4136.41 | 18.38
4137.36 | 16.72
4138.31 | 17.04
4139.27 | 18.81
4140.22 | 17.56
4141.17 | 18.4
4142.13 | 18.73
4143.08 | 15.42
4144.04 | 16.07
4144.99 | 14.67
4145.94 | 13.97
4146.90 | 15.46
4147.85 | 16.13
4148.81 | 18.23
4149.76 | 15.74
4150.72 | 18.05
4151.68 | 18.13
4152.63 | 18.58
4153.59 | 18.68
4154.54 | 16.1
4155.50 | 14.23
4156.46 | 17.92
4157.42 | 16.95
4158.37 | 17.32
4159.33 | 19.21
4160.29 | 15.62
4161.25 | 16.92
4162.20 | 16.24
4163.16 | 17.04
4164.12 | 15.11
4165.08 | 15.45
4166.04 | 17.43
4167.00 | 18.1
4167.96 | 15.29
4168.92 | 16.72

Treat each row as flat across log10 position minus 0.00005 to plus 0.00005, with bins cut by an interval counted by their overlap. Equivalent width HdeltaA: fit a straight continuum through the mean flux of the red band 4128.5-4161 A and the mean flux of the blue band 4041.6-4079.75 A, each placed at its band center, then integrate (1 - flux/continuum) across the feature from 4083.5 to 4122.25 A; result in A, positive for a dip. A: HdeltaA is 3.2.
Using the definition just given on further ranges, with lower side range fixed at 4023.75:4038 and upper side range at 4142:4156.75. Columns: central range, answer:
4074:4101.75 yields 1.6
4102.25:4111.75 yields 1.9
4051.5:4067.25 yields 0.5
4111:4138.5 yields 1.1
